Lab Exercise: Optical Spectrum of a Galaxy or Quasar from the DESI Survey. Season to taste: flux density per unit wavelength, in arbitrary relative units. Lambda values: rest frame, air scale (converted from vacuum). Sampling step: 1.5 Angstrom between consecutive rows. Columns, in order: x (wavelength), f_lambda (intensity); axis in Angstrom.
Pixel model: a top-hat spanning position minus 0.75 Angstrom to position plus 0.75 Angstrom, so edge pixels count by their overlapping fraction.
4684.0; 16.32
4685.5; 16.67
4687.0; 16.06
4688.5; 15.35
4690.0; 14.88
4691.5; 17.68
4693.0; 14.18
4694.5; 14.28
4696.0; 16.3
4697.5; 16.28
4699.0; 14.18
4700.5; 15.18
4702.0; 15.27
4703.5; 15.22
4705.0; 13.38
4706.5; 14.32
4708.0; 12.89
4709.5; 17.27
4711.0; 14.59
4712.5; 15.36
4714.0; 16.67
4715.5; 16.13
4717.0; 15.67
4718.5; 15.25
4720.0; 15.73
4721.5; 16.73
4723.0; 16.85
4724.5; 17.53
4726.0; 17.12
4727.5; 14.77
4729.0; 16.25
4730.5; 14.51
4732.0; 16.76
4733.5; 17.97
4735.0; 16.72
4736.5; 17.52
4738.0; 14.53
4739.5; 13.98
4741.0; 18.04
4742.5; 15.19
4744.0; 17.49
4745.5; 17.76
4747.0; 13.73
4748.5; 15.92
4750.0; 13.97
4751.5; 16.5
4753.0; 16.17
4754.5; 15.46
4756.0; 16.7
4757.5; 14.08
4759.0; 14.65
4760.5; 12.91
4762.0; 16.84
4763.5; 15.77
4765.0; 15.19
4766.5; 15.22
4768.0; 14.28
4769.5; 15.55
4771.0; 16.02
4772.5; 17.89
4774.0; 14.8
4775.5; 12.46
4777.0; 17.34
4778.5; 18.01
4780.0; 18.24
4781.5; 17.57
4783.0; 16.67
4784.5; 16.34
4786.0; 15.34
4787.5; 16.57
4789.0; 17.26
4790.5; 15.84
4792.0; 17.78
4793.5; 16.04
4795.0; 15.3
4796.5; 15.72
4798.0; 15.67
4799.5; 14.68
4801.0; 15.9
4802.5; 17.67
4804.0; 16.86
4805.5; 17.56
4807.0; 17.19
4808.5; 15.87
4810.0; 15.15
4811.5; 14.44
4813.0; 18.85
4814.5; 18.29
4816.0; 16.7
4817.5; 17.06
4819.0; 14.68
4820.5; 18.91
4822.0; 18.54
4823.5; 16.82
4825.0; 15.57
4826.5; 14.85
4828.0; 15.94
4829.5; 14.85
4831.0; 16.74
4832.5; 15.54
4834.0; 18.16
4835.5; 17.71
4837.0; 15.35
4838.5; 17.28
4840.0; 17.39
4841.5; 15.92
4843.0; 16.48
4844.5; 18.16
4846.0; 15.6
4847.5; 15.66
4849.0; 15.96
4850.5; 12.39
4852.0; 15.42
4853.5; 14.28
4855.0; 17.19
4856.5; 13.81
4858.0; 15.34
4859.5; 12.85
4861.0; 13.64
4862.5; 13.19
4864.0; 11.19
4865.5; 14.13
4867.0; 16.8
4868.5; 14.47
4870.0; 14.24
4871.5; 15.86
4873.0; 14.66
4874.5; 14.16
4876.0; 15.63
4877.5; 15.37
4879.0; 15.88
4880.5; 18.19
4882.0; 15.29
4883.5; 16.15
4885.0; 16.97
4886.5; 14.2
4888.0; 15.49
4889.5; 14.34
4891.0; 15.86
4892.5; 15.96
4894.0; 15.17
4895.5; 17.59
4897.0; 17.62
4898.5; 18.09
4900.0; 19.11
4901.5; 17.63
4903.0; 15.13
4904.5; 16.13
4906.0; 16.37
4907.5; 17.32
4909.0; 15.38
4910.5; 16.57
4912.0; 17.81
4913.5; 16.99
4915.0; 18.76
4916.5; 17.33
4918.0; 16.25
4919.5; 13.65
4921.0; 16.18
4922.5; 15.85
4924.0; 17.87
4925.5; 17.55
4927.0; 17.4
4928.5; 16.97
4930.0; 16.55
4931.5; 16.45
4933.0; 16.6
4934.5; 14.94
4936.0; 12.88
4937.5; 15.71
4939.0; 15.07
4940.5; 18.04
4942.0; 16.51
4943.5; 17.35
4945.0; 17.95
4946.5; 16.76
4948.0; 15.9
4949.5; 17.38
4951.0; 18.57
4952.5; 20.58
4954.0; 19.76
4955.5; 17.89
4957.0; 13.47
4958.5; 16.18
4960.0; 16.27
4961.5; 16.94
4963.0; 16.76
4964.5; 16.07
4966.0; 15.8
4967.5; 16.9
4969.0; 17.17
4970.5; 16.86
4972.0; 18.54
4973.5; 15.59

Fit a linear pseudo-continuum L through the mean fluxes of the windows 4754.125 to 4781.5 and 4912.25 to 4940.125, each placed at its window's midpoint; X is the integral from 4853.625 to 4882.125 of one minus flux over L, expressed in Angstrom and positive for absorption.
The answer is 2.3 Angstrom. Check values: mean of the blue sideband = 15.7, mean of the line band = 14.8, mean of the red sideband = 16.3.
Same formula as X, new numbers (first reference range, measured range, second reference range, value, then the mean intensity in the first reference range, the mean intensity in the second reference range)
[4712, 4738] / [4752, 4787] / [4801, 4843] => 1.4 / 16.3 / 16.6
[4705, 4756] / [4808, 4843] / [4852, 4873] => -4.0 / 15.9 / 14.4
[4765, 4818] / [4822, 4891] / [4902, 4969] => 4.2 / 16.3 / 16.7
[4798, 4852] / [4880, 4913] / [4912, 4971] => 0.3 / 16.4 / 16.7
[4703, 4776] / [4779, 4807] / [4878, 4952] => -1.1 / 15.7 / 16.5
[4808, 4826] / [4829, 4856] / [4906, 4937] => 0.9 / 16.7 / 16.5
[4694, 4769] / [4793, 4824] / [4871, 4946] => -1.2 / 15.6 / 16.3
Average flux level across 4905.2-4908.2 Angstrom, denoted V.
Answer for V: 16.8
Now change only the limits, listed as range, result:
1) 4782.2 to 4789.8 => 16.4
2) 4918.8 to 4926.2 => 16.2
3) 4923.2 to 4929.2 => 17.4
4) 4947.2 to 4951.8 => 17.3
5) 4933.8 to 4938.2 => 14.5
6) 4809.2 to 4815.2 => 16.7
